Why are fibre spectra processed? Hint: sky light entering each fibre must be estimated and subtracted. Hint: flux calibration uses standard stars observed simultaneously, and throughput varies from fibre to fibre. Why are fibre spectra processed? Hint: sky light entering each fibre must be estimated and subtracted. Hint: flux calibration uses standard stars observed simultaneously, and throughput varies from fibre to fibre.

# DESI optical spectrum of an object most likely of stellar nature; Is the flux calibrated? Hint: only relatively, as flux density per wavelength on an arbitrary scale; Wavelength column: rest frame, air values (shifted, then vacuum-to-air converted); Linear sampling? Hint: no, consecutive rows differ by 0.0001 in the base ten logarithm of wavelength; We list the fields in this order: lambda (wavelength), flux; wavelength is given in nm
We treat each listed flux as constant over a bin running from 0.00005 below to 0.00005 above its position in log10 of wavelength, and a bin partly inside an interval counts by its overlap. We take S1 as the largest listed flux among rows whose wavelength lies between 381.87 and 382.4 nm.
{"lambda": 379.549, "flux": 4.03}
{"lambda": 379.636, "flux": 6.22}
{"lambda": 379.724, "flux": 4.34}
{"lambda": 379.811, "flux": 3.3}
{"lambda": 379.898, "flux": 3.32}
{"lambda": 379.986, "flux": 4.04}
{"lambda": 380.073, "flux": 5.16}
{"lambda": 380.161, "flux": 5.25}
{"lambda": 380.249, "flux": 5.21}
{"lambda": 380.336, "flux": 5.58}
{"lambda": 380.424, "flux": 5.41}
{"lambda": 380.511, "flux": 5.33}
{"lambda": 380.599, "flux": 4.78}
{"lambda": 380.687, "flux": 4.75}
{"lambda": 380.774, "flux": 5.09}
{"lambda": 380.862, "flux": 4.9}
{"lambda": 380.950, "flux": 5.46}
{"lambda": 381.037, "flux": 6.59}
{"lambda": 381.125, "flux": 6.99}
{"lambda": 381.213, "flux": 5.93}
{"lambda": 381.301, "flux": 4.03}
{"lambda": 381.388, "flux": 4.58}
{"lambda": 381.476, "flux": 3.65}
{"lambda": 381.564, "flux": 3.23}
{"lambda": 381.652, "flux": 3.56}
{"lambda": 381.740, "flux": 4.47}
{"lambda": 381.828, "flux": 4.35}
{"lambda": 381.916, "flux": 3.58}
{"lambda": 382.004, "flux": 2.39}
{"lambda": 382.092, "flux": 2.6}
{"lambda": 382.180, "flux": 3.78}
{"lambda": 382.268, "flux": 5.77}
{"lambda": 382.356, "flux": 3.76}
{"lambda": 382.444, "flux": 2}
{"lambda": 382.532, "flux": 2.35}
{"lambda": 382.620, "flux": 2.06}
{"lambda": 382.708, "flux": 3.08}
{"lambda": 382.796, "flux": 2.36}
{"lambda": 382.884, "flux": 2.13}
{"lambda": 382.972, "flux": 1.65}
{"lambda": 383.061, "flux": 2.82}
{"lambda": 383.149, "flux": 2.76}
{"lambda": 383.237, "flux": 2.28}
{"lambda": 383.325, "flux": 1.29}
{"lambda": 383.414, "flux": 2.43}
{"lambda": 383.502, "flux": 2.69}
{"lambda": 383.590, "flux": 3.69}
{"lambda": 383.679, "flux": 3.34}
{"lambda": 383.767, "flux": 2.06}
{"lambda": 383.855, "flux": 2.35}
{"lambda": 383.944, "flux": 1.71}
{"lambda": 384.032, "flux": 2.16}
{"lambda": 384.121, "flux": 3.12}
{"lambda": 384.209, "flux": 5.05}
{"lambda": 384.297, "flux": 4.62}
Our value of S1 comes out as 5.77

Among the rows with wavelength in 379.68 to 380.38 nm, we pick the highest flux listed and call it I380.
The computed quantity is 5.58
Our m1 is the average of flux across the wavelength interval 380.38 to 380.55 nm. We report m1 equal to 5.38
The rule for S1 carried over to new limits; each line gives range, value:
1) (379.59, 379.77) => 6.22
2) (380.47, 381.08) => 6.59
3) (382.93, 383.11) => 2.82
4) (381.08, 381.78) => 6.99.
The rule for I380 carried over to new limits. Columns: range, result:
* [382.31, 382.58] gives 3.76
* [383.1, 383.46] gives 2.76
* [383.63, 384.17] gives 3.34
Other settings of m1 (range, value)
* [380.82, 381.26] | 5.96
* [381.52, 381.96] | 3.83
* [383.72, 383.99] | 2.06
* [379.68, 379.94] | 3.66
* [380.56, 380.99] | 4.99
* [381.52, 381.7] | 3.41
